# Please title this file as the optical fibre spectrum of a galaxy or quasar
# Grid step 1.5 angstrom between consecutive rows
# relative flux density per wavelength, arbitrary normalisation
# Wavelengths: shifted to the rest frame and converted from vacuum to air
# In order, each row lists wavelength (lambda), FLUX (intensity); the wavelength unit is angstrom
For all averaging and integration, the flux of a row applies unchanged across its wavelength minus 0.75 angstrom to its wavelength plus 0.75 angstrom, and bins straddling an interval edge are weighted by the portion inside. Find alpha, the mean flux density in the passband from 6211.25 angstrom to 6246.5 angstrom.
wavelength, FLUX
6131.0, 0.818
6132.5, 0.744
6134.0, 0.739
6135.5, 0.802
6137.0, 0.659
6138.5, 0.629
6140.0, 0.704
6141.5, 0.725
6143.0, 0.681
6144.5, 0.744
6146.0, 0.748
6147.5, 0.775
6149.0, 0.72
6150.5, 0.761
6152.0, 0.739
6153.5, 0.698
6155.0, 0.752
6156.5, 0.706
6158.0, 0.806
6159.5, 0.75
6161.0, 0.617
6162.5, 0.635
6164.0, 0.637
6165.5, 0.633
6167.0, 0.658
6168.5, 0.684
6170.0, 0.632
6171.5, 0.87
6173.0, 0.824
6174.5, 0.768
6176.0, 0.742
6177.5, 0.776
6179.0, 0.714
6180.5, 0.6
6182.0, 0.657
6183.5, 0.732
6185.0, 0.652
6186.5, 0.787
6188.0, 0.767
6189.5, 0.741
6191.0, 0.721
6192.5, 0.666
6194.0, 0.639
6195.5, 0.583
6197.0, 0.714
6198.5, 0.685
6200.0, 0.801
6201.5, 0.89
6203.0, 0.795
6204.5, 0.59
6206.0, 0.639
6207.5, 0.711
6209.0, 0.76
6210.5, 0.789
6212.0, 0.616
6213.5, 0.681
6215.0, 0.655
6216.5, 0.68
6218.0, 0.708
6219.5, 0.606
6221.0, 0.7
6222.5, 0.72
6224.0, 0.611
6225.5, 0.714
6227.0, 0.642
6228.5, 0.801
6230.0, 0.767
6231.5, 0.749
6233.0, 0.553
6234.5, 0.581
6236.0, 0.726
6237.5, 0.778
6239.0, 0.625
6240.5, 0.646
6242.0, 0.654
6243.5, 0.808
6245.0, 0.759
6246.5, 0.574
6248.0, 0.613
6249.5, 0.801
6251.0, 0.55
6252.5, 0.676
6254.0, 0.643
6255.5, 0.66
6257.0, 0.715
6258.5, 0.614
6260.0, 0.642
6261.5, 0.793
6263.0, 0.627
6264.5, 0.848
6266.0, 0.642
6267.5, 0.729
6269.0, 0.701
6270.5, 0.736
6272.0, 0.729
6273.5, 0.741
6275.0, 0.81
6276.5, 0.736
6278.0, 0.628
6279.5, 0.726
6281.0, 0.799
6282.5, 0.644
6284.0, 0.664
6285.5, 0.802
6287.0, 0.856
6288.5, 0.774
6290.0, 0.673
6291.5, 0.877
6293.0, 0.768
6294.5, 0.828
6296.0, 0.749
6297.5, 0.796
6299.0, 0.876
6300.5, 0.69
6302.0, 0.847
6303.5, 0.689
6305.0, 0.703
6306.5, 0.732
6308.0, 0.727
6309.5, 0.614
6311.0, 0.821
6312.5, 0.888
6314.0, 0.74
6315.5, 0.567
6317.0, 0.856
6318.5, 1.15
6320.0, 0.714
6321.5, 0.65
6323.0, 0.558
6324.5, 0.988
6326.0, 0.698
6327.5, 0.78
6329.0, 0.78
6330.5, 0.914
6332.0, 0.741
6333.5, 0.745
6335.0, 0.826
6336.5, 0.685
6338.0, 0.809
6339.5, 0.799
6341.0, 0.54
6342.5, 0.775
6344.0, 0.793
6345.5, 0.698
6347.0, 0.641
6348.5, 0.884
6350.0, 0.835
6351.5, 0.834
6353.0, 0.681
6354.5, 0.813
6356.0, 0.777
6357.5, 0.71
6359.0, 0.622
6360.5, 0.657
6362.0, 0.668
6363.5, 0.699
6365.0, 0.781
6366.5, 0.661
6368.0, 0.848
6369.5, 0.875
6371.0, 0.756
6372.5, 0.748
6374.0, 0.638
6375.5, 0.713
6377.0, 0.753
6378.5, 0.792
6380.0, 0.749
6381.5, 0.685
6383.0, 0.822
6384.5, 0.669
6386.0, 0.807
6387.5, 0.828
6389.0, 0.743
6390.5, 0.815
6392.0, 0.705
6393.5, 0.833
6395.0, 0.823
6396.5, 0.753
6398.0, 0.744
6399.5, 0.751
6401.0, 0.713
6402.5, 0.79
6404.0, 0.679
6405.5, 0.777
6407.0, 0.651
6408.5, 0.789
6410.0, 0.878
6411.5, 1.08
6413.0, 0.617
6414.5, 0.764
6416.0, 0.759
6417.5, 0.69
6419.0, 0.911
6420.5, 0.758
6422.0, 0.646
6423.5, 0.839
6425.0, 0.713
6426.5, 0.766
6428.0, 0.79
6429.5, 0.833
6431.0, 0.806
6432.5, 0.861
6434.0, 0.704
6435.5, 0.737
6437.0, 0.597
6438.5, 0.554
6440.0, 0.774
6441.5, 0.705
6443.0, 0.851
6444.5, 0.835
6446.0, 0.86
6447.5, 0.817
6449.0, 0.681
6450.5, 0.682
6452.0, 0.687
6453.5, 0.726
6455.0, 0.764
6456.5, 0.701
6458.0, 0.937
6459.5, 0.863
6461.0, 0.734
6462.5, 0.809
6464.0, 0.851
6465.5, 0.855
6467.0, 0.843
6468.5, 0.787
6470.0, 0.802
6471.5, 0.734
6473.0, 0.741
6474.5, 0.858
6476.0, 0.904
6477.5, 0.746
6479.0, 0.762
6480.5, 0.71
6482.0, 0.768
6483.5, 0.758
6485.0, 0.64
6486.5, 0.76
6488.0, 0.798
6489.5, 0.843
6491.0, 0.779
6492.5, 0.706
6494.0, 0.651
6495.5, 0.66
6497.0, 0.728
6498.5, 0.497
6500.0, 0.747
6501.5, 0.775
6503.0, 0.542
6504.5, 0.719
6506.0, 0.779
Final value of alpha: 0.684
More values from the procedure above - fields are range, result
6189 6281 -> 0.696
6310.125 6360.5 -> 0.765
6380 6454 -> 0.761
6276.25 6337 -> 0.764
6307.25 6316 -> 0.731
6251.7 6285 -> 0.705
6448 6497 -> 0.767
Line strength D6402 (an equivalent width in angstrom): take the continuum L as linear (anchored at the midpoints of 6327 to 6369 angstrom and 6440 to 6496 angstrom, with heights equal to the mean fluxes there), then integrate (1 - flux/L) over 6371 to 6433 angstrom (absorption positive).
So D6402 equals -0.5 angstrom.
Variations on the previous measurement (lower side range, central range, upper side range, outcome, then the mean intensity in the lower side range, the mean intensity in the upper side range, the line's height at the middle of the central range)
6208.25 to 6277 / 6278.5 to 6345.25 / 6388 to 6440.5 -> -3.97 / 0.694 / 0.761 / 0.721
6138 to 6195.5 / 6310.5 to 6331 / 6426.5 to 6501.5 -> -1.52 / 0.712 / 0.76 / 0.737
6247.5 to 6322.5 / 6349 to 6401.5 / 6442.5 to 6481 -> 0.81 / 0.737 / 0.79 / 0.764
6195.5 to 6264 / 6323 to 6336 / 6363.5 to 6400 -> -0.98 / 0.69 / 0.761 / 0.736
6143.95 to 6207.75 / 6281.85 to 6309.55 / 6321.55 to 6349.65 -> -0.39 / 0.715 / 0.757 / 0.747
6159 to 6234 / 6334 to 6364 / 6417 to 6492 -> 0.19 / 0.701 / 0.771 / 0.743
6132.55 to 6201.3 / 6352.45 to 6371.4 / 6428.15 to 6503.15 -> 0.20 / 0.714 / 0.757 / 0.742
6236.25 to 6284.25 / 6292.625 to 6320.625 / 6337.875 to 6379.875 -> -2.27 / 0.698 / 0.742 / 0.719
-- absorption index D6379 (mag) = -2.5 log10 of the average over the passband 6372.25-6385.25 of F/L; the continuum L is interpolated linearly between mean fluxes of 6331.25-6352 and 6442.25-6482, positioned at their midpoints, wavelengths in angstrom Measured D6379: 0.05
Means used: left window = 0.757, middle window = 0.729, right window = 0.79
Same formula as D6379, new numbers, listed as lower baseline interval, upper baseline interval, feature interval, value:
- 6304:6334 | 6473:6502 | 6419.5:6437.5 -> -0.01 mag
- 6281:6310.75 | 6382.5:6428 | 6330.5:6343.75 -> 0.01 mag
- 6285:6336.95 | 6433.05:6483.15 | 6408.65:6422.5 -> -0.03 mag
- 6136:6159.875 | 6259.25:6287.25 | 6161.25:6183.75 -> 0.04 mag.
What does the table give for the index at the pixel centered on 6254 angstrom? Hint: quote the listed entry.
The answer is 0.643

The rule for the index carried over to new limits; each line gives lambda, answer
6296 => 0.749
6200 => 0.801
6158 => 0.806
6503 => 0.542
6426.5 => 0.766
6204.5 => 0.59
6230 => 0.767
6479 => 0.762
